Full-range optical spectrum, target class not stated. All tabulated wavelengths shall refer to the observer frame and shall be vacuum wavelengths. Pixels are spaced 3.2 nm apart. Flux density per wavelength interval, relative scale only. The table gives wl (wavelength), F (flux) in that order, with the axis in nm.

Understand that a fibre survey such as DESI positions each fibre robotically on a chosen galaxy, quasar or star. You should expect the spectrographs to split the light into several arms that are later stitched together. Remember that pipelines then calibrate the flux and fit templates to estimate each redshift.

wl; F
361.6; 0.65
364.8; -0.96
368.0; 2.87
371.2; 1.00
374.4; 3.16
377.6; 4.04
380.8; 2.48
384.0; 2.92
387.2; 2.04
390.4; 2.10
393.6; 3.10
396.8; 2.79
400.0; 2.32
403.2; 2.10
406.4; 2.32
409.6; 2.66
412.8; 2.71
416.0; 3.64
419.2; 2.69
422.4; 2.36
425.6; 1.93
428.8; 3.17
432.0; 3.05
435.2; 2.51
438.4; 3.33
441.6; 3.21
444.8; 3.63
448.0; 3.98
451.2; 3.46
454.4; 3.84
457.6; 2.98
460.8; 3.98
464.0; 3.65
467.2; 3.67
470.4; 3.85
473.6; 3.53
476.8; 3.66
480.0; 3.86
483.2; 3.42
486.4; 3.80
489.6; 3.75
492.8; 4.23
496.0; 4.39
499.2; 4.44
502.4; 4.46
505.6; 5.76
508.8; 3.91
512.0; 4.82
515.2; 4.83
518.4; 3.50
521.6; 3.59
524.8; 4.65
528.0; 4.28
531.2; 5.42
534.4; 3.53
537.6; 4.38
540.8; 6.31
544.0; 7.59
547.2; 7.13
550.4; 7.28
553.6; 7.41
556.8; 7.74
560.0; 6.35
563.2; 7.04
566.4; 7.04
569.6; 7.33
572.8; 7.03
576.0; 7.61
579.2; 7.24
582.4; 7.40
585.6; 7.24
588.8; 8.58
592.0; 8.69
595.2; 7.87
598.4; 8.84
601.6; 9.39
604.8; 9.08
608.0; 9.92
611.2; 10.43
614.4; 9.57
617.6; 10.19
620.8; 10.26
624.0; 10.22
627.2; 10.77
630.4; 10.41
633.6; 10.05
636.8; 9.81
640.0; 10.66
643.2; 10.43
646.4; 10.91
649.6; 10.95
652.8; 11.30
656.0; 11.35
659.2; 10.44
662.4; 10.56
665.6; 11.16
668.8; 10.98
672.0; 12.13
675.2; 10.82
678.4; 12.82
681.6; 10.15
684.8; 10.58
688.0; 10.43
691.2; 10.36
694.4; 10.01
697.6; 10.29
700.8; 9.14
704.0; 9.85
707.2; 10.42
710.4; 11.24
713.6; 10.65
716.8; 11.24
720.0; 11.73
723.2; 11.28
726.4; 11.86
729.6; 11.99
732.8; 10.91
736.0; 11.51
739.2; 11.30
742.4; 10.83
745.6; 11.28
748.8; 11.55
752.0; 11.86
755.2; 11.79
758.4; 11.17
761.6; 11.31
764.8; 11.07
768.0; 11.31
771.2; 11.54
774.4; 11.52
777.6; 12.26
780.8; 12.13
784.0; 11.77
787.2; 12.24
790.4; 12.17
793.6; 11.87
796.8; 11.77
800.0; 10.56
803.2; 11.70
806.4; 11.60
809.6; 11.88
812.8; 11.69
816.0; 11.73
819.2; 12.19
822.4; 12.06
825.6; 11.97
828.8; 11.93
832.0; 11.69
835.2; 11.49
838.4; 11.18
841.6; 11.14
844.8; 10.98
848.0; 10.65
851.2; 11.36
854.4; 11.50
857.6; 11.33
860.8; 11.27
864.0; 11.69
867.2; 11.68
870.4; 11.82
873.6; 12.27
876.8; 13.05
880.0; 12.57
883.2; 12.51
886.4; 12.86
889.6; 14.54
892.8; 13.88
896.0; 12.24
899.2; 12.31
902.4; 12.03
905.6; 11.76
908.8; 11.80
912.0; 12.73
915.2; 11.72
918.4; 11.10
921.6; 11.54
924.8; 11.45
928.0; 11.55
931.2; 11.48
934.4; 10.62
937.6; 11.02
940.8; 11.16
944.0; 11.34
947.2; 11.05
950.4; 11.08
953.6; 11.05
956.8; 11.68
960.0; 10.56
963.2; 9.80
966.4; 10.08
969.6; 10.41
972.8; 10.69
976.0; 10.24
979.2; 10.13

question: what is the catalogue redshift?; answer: 0.356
